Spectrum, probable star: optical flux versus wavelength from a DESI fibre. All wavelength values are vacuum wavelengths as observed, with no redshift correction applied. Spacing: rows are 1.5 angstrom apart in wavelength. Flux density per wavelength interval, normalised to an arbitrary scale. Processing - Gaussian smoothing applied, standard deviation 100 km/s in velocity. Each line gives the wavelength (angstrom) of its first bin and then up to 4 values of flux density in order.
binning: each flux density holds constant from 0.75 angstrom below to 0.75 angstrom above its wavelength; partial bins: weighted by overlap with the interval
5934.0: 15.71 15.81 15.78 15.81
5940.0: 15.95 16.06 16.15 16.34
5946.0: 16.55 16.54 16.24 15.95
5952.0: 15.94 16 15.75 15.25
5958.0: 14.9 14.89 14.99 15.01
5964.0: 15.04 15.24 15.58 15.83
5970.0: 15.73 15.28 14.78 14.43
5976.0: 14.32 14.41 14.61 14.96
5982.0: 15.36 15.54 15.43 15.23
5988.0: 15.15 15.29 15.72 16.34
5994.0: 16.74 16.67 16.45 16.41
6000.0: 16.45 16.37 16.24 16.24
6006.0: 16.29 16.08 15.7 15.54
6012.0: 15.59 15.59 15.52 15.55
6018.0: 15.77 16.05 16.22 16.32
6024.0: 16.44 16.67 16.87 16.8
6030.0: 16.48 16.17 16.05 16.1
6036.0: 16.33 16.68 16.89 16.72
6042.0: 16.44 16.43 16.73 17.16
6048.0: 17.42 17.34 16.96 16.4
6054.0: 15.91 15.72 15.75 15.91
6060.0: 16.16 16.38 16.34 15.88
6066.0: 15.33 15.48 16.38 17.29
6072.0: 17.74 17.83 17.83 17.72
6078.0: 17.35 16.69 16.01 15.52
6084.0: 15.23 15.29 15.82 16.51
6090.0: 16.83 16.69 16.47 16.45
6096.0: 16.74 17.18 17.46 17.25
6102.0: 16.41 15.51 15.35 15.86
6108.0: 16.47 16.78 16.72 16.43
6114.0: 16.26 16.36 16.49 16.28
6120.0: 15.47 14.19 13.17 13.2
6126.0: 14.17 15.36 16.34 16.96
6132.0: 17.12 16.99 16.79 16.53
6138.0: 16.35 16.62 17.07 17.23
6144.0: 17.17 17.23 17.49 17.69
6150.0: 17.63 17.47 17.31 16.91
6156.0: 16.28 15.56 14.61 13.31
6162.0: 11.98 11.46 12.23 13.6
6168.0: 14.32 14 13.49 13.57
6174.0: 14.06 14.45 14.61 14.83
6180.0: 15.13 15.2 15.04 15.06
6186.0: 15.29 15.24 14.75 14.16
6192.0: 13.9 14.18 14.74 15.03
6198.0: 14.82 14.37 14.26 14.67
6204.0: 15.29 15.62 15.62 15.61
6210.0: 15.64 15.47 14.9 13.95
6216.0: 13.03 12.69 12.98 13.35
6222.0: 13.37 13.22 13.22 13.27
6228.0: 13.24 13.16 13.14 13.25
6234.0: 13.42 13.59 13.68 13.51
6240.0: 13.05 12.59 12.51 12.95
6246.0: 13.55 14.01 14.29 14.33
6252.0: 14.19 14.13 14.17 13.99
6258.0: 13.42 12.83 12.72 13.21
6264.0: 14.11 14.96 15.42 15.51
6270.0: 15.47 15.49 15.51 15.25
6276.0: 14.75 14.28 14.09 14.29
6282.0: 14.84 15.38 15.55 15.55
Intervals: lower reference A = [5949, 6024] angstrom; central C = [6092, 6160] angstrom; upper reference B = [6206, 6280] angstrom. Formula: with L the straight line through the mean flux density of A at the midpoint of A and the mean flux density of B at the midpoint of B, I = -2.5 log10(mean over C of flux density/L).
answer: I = -0.11 mag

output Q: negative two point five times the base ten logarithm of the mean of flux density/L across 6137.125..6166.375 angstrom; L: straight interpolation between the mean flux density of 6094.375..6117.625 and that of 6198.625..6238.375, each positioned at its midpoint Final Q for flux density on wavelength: -0.024 mag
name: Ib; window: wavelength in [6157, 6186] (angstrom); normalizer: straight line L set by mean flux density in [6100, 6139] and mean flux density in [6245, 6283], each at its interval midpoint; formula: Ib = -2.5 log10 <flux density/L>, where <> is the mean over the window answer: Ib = 0.10 mag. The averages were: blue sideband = 16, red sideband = 14.3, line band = 14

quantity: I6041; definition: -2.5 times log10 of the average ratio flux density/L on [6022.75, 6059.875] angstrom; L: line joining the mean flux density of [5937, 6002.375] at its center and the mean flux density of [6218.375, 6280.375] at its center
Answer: -0.09 mag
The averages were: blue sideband 15.6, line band 16.5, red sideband 13.8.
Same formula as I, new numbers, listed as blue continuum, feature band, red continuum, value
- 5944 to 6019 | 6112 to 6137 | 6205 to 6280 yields -0.07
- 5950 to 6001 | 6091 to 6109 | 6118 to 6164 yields -0.05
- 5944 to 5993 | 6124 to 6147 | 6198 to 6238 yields -0.14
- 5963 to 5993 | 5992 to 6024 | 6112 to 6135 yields -0.06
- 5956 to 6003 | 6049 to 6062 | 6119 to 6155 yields -0.03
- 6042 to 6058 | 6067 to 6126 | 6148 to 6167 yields -0.02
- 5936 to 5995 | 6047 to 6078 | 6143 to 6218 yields -0.09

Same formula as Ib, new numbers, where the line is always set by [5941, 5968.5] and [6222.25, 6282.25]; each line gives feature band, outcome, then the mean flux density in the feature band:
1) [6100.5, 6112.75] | -0.103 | 16.2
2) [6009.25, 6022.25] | -0.030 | 15.8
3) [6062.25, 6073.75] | -0.101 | 16.5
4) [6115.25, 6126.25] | -0.014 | 14.9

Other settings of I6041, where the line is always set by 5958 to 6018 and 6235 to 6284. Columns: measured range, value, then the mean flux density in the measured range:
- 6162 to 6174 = 0.109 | 13.2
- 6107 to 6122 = -0.090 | 16.2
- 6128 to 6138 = -0.134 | 16.7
